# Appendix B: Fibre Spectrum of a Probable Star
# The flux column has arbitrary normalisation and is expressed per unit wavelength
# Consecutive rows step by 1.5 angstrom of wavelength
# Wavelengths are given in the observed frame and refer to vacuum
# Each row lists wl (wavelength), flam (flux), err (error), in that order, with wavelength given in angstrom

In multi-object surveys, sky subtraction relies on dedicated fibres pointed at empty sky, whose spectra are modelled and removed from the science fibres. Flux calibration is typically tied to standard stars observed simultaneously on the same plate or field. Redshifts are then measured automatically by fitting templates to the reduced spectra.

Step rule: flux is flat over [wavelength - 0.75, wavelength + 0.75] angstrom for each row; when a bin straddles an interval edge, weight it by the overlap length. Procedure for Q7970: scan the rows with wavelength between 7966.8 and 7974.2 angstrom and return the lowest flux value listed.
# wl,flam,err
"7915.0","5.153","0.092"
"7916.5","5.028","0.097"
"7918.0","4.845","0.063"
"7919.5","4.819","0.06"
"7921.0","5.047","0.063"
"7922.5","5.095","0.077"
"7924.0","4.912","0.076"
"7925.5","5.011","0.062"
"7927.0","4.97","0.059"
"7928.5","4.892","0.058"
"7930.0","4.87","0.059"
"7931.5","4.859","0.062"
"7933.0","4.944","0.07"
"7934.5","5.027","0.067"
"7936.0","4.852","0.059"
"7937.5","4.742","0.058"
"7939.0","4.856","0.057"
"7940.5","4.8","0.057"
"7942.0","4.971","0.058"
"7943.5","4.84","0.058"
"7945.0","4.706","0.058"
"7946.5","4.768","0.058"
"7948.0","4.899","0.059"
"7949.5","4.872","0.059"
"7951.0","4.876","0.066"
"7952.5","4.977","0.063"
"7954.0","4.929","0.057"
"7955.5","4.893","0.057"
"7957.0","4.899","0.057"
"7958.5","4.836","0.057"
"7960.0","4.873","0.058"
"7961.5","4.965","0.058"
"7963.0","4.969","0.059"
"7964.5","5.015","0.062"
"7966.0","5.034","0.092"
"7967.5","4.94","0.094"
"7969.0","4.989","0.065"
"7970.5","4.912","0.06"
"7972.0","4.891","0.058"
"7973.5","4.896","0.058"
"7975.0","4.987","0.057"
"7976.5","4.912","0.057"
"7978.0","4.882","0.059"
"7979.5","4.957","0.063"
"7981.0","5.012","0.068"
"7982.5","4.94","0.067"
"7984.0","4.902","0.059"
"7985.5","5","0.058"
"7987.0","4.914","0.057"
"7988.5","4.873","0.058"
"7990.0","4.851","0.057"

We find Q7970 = 4.891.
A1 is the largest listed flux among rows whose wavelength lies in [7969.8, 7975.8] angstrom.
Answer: 4.987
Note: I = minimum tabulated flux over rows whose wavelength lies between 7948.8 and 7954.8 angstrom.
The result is 4.872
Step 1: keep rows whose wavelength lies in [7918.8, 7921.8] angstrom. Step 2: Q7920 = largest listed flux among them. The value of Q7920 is 5.047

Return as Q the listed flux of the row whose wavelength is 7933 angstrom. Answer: 4.944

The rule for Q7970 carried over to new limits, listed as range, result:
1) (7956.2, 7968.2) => 4.836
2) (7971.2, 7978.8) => 4.882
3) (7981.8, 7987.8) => 4.902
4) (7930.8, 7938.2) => 4.742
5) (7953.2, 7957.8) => 4.893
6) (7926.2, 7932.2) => 4.859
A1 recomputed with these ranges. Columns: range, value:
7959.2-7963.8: 4.969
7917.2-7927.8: 5.095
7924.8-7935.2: 5.027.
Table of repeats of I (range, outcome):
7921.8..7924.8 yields 4.912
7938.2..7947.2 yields 4.706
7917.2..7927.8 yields 4.819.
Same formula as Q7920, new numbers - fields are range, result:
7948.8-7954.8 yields 4.977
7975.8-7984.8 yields 5.012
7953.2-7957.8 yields 4.929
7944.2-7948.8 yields 4.899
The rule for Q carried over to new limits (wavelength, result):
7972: 4.891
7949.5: 4.872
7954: 4.929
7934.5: 5.027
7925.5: 5.011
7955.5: 4.893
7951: 4.876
